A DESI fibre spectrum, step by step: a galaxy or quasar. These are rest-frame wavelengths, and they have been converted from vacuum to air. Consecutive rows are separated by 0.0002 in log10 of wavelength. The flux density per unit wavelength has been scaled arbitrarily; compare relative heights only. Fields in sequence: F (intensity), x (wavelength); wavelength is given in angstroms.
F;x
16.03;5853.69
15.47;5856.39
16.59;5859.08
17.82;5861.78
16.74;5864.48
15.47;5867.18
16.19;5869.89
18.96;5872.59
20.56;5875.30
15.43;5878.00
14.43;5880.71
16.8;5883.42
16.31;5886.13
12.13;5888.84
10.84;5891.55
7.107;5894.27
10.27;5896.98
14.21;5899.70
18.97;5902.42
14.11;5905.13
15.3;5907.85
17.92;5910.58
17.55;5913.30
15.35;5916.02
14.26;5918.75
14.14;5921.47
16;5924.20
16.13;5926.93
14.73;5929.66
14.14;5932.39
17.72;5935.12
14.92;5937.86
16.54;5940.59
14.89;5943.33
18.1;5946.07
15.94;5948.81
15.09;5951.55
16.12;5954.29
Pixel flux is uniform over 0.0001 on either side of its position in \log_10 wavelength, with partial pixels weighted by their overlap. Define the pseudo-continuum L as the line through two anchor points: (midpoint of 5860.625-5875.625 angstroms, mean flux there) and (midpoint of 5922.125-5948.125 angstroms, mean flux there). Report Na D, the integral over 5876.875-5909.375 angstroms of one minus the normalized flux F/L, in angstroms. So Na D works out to 5.8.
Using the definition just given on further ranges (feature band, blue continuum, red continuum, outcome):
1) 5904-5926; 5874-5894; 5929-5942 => -0.44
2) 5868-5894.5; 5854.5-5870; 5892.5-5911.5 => 0.02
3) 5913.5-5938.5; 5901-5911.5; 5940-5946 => 1.39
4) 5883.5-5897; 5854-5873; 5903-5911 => 3.51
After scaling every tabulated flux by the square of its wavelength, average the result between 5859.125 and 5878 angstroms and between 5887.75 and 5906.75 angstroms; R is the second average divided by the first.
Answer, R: 0.7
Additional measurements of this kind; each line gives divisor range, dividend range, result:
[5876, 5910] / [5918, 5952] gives 1.13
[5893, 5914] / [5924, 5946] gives 1.11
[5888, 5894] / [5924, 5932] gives 1.47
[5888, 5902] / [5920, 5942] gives 1.38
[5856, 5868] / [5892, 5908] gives 0.80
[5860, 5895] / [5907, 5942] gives 1.04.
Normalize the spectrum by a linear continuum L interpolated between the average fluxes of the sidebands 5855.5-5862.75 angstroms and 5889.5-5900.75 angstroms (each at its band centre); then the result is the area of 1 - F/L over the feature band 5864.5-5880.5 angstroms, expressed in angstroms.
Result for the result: -3.0 angstroms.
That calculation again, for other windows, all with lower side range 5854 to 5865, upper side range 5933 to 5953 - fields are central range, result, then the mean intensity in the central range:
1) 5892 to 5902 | 3.06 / 11.3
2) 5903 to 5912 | 0.13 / 16.1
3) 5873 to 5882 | -0.31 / 17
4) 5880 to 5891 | 1.20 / 14.7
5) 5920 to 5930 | 0.56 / 15.3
